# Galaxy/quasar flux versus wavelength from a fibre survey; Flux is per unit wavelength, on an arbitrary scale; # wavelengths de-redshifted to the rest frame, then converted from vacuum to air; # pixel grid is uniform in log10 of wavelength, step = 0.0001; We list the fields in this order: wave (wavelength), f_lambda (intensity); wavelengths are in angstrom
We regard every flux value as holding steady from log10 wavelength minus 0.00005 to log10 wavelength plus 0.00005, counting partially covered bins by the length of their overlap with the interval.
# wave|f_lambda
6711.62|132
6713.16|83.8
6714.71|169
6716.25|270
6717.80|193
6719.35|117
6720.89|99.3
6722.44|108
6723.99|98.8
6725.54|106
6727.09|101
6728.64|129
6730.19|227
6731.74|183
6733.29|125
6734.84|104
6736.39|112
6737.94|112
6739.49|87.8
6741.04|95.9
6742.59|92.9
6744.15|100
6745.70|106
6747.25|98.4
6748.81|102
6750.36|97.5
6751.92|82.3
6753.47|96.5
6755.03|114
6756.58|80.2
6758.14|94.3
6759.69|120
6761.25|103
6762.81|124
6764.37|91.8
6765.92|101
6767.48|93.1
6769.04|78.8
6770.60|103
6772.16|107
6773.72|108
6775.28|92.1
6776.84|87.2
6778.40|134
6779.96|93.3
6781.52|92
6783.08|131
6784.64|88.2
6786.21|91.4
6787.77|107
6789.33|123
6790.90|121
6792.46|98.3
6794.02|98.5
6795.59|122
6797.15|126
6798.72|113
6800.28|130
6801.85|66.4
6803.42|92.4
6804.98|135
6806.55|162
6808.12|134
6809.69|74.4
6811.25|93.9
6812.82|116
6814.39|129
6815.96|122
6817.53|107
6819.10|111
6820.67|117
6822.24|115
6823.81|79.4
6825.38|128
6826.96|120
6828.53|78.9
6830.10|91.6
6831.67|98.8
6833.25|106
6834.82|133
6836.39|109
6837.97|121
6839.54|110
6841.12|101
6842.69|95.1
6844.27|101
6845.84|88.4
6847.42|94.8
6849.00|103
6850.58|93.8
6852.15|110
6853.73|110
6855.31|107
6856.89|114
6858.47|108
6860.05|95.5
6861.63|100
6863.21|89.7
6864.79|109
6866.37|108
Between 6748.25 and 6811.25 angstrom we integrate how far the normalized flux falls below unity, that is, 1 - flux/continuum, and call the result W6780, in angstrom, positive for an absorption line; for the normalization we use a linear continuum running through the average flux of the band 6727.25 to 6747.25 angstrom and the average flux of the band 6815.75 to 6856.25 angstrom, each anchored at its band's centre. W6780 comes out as 5.08 angstrom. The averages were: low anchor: 121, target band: 105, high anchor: 106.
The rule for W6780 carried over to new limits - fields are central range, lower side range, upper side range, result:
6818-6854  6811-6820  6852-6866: 1.6 angstrom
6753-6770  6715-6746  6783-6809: 3.1 angstrom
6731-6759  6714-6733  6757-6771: 4.3 angstrom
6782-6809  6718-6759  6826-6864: -1.6 angstrom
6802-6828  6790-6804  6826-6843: -1.5 angstrom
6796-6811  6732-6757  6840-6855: -1.9 angstrom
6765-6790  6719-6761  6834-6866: 1.6 angstrom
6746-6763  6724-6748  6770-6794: 1.8 angstrom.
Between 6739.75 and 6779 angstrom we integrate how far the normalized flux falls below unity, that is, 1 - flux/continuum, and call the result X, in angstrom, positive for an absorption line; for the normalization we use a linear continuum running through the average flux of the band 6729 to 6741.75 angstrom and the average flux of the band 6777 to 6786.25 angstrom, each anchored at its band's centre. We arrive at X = 5.8 angstrom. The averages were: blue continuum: 131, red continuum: 105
